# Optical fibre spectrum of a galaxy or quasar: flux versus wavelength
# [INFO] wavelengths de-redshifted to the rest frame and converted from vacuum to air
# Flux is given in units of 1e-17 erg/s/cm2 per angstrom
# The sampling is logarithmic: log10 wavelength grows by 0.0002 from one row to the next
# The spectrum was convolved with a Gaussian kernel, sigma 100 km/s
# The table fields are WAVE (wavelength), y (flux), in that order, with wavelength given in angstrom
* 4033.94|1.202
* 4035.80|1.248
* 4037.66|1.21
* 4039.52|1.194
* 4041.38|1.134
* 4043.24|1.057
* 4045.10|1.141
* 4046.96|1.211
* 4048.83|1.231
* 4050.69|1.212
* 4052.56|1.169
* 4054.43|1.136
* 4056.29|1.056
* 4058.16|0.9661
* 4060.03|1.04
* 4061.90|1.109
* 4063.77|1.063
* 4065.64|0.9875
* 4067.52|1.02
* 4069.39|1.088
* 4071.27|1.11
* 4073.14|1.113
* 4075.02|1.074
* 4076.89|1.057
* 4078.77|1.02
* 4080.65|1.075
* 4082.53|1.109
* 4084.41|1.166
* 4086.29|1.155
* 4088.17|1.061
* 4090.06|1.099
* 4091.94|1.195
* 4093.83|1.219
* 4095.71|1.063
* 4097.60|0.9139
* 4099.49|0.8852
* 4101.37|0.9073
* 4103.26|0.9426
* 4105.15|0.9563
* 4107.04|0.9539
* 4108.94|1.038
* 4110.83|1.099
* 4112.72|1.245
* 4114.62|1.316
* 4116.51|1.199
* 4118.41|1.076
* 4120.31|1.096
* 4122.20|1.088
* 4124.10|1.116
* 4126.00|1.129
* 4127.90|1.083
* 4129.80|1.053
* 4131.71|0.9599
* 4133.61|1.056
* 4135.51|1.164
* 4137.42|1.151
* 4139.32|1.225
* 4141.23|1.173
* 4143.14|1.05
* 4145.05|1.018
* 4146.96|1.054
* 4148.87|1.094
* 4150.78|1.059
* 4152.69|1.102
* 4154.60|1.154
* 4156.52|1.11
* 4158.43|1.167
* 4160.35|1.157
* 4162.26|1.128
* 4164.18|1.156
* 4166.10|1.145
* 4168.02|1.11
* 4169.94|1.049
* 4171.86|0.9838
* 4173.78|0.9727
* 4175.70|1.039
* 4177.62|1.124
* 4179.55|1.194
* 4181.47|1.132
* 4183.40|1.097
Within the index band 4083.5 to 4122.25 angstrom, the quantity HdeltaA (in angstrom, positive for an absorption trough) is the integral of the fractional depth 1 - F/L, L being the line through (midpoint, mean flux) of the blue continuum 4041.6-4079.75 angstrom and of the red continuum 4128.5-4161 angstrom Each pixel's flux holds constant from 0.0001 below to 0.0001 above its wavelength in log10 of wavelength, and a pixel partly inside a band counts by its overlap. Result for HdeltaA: 0.65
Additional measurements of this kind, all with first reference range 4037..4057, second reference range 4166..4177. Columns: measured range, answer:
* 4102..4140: -0.1 angstrom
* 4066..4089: 1.0 angstrom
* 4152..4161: -0.7 angstrom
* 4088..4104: 1.2 angstrom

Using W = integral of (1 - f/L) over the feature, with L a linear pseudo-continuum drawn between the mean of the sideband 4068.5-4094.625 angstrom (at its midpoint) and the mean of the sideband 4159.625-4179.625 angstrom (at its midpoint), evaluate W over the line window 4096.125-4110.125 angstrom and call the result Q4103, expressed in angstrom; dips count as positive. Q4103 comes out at 2.0 angstrom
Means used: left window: 1.11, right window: 1.09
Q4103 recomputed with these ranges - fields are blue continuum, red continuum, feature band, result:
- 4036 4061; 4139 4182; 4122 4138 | 0.4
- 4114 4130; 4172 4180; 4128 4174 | -0.1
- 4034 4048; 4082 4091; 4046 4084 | 1.7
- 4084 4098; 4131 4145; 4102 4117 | 0.3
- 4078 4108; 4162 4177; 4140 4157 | -0.4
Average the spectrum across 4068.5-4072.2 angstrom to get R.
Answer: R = 1.1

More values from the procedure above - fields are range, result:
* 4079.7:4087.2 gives 1.13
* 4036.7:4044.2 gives 1.15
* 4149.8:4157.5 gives 1.11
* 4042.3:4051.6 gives 1.17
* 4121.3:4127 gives 1.11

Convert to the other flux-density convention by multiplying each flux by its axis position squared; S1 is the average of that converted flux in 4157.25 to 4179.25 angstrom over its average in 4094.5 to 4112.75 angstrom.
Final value 1.1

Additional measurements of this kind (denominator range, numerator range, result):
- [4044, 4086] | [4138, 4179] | 1.05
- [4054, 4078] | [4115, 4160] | 1.08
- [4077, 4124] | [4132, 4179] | 1.05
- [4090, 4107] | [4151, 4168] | 1.15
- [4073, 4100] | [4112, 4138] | 1.06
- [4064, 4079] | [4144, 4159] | 1.07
